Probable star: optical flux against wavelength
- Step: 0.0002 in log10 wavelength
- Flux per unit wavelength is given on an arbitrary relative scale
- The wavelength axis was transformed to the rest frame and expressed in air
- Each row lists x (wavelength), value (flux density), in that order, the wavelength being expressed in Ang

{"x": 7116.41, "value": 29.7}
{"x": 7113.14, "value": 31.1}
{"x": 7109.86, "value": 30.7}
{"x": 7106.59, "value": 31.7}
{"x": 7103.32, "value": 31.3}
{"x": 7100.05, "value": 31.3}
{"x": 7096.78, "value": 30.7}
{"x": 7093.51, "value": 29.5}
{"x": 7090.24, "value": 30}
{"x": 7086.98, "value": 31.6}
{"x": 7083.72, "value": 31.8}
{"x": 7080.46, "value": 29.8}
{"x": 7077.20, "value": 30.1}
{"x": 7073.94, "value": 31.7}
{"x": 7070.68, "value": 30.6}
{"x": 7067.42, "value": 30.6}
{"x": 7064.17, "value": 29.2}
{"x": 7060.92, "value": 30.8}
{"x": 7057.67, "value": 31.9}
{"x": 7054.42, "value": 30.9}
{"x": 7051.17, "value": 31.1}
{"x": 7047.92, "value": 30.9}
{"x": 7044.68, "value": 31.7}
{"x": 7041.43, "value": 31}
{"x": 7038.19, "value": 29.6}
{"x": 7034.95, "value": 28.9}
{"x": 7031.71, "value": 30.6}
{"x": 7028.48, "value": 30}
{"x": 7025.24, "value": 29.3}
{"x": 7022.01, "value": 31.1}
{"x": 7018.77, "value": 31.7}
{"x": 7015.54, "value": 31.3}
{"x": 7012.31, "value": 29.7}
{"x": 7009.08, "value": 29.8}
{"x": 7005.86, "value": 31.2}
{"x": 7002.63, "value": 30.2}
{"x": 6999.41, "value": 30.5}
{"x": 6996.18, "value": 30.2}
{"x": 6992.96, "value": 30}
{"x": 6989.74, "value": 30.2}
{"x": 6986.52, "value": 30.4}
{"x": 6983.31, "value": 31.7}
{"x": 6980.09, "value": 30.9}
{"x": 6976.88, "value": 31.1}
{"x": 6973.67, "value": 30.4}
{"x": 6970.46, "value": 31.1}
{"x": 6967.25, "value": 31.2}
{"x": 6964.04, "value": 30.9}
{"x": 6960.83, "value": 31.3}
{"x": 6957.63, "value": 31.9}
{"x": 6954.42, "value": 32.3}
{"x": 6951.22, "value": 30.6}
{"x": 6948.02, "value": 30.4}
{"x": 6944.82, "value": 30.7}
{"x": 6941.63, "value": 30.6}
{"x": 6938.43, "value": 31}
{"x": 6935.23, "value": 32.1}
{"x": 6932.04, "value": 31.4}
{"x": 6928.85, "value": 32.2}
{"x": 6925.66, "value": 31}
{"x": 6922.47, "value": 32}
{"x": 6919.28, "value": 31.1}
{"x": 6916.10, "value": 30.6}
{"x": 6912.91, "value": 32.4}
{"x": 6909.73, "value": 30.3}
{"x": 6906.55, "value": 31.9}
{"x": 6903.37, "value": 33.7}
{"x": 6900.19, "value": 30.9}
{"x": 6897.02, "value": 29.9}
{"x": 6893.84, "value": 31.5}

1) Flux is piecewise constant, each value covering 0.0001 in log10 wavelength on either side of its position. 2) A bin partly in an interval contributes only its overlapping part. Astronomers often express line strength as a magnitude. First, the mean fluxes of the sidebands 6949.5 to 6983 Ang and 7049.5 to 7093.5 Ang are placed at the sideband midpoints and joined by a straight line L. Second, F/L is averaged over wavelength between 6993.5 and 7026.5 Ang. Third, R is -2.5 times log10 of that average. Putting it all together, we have 0.018 mag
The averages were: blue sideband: 31.2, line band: 30.5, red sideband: 30.7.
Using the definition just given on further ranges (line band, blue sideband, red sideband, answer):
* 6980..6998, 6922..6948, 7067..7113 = 0.02 mag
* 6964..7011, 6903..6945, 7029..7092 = 0.02 mag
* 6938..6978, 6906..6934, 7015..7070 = 0.00 mag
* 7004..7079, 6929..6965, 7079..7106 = 0.01 mag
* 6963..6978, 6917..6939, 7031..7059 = 0.01 mag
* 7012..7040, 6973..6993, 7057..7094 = 0.01 mag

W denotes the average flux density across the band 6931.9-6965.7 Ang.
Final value 31.2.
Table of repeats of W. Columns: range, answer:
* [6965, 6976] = 30.9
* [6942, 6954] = 30.8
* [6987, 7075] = 30.5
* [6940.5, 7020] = 30.8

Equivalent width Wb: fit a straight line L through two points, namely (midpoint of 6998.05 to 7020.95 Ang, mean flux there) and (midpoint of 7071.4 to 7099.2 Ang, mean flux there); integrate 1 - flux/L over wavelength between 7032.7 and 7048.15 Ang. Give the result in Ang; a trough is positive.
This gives 0.1 Ang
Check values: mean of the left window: 30.6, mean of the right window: 30.7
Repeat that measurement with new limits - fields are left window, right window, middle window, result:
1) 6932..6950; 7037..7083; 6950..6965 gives -0.2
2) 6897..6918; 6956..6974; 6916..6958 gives 0.1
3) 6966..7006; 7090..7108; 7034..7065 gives 0.1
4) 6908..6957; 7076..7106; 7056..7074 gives 0.1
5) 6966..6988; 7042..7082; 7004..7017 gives 0.2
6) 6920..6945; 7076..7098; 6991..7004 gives 0.3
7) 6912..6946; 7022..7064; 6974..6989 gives 0.0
